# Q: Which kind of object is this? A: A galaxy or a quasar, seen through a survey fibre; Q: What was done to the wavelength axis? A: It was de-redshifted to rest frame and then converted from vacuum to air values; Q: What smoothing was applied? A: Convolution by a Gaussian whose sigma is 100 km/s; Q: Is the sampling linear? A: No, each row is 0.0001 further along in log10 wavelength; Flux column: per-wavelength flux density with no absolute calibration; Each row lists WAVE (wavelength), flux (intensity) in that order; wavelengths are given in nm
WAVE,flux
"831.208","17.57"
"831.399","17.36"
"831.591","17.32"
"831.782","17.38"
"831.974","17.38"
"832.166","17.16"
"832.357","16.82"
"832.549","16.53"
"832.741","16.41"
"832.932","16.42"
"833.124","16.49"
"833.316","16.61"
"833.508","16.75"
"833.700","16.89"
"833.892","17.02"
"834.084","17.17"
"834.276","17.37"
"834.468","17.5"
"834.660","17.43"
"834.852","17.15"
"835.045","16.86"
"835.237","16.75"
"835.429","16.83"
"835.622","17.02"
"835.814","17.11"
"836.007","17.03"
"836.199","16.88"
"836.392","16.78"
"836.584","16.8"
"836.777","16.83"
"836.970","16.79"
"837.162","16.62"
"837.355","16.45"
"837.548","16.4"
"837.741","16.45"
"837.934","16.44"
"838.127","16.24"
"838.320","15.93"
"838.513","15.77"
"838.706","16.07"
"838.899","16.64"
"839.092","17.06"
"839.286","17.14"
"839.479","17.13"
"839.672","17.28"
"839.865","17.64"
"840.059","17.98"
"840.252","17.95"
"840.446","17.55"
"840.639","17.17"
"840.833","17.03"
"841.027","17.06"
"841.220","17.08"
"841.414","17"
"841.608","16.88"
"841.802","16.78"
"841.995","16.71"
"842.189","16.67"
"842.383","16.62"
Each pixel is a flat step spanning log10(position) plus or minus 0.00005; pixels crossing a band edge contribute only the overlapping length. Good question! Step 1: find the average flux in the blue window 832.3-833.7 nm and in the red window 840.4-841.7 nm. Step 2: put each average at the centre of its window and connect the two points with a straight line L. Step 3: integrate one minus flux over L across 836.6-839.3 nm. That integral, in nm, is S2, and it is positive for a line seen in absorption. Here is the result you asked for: 0.07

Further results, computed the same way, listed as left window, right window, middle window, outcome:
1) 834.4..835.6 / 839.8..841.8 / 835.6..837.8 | 0.05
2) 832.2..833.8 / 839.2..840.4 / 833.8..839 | 0.10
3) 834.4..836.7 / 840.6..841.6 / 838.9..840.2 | -0.02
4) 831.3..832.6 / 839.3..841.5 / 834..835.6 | 0.01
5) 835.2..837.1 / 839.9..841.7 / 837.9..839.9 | 0.06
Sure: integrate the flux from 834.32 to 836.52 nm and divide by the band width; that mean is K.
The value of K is 17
